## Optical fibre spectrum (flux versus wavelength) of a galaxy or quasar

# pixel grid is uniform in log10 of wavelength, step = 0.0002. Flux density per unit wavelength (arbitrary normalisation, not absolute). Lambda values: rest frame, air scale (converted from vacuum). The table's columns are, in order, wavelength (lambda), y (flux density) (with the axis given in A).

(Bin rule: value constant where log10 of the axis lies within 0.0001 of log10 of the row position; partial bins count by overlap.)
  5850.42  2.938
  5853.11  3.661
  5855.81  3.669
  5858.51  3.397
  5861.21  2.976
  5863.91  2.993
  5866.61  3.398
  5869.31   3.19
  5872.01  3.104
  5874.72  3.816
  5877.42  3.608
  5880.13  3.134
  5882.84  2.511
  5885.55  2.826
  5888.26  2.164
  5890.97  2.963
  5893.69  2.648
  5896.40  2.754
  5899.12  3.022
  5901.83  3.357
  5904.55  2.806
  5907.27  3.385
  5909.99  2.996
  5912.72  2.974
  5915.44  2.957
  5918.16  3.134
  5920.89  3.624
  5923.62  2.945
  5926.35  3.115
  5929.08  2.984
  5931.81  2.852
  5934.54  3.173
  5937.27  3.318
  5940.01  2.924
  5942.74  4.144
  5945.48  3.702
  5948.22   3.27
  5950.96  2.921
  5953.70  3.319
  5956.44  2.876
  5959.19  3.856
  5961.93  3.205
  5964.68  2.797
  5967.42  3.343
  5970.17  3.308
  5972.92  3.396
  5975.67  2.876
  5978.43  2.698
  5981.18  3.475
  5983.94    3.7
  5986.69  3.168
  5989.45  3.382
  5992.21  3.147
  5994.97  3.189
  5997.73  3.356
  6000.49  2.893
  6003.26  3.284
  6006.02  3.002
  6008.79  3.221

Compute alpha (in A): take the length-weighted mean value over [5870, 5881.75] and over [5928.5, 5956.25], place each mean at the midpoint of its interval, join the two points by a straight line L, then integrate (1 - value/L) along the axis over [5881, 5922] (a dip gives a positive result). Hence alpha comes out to 4.8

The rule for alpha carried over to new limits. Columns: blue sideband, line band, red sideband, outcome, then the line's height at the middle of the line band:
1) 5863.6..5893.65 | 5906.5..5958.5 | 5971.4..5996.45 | -0.9 A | 3.14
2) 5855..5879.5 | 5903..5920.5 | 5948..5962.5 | 1.1 A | 3.29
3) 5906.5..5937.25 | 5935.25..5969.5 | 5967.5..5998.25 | -1.4 A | 3.18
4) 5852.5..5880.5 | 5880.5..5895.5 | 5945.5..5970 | 3.0 A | 3.33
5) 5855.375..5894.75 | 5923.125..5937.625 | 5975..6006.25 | 0.4 A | 3.14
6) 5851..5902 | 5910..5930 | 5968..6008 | 0.3 A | 3.15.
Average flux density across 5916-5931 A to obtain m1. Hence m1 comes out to 3.14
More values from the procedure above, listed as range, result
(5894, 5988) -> 3.18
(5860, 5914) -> 3.03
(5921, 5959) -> 3.23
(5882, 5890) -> 2.52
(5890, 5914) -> 2.99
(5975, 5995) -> 3.22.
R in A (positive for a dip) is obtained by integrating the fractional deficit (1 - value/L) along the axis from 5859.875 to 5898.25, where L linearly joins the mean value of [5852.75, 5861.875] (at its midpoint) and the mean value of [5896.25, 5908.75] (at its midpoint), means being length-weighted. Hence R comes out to 3.1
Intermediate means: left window 3.43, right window 3.09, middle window 3.01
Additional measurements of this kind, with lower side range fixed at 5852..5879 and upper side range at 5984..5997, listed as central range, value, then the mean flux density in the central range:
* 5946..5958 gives 0.6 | 3.15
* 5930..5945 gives 0.1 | 3.3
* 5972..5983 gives 0.6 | 3.12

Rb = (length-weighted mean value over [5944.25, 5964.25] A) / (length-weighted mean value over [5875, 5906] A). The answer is 1.12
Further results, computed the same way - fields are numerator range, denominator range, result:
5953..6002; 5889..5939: 1.06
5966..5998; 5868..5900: 1.09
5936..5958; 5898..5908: 1.06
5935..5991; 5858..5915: 1.08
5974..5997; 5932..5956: 0.97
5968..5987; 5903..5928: 1.04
